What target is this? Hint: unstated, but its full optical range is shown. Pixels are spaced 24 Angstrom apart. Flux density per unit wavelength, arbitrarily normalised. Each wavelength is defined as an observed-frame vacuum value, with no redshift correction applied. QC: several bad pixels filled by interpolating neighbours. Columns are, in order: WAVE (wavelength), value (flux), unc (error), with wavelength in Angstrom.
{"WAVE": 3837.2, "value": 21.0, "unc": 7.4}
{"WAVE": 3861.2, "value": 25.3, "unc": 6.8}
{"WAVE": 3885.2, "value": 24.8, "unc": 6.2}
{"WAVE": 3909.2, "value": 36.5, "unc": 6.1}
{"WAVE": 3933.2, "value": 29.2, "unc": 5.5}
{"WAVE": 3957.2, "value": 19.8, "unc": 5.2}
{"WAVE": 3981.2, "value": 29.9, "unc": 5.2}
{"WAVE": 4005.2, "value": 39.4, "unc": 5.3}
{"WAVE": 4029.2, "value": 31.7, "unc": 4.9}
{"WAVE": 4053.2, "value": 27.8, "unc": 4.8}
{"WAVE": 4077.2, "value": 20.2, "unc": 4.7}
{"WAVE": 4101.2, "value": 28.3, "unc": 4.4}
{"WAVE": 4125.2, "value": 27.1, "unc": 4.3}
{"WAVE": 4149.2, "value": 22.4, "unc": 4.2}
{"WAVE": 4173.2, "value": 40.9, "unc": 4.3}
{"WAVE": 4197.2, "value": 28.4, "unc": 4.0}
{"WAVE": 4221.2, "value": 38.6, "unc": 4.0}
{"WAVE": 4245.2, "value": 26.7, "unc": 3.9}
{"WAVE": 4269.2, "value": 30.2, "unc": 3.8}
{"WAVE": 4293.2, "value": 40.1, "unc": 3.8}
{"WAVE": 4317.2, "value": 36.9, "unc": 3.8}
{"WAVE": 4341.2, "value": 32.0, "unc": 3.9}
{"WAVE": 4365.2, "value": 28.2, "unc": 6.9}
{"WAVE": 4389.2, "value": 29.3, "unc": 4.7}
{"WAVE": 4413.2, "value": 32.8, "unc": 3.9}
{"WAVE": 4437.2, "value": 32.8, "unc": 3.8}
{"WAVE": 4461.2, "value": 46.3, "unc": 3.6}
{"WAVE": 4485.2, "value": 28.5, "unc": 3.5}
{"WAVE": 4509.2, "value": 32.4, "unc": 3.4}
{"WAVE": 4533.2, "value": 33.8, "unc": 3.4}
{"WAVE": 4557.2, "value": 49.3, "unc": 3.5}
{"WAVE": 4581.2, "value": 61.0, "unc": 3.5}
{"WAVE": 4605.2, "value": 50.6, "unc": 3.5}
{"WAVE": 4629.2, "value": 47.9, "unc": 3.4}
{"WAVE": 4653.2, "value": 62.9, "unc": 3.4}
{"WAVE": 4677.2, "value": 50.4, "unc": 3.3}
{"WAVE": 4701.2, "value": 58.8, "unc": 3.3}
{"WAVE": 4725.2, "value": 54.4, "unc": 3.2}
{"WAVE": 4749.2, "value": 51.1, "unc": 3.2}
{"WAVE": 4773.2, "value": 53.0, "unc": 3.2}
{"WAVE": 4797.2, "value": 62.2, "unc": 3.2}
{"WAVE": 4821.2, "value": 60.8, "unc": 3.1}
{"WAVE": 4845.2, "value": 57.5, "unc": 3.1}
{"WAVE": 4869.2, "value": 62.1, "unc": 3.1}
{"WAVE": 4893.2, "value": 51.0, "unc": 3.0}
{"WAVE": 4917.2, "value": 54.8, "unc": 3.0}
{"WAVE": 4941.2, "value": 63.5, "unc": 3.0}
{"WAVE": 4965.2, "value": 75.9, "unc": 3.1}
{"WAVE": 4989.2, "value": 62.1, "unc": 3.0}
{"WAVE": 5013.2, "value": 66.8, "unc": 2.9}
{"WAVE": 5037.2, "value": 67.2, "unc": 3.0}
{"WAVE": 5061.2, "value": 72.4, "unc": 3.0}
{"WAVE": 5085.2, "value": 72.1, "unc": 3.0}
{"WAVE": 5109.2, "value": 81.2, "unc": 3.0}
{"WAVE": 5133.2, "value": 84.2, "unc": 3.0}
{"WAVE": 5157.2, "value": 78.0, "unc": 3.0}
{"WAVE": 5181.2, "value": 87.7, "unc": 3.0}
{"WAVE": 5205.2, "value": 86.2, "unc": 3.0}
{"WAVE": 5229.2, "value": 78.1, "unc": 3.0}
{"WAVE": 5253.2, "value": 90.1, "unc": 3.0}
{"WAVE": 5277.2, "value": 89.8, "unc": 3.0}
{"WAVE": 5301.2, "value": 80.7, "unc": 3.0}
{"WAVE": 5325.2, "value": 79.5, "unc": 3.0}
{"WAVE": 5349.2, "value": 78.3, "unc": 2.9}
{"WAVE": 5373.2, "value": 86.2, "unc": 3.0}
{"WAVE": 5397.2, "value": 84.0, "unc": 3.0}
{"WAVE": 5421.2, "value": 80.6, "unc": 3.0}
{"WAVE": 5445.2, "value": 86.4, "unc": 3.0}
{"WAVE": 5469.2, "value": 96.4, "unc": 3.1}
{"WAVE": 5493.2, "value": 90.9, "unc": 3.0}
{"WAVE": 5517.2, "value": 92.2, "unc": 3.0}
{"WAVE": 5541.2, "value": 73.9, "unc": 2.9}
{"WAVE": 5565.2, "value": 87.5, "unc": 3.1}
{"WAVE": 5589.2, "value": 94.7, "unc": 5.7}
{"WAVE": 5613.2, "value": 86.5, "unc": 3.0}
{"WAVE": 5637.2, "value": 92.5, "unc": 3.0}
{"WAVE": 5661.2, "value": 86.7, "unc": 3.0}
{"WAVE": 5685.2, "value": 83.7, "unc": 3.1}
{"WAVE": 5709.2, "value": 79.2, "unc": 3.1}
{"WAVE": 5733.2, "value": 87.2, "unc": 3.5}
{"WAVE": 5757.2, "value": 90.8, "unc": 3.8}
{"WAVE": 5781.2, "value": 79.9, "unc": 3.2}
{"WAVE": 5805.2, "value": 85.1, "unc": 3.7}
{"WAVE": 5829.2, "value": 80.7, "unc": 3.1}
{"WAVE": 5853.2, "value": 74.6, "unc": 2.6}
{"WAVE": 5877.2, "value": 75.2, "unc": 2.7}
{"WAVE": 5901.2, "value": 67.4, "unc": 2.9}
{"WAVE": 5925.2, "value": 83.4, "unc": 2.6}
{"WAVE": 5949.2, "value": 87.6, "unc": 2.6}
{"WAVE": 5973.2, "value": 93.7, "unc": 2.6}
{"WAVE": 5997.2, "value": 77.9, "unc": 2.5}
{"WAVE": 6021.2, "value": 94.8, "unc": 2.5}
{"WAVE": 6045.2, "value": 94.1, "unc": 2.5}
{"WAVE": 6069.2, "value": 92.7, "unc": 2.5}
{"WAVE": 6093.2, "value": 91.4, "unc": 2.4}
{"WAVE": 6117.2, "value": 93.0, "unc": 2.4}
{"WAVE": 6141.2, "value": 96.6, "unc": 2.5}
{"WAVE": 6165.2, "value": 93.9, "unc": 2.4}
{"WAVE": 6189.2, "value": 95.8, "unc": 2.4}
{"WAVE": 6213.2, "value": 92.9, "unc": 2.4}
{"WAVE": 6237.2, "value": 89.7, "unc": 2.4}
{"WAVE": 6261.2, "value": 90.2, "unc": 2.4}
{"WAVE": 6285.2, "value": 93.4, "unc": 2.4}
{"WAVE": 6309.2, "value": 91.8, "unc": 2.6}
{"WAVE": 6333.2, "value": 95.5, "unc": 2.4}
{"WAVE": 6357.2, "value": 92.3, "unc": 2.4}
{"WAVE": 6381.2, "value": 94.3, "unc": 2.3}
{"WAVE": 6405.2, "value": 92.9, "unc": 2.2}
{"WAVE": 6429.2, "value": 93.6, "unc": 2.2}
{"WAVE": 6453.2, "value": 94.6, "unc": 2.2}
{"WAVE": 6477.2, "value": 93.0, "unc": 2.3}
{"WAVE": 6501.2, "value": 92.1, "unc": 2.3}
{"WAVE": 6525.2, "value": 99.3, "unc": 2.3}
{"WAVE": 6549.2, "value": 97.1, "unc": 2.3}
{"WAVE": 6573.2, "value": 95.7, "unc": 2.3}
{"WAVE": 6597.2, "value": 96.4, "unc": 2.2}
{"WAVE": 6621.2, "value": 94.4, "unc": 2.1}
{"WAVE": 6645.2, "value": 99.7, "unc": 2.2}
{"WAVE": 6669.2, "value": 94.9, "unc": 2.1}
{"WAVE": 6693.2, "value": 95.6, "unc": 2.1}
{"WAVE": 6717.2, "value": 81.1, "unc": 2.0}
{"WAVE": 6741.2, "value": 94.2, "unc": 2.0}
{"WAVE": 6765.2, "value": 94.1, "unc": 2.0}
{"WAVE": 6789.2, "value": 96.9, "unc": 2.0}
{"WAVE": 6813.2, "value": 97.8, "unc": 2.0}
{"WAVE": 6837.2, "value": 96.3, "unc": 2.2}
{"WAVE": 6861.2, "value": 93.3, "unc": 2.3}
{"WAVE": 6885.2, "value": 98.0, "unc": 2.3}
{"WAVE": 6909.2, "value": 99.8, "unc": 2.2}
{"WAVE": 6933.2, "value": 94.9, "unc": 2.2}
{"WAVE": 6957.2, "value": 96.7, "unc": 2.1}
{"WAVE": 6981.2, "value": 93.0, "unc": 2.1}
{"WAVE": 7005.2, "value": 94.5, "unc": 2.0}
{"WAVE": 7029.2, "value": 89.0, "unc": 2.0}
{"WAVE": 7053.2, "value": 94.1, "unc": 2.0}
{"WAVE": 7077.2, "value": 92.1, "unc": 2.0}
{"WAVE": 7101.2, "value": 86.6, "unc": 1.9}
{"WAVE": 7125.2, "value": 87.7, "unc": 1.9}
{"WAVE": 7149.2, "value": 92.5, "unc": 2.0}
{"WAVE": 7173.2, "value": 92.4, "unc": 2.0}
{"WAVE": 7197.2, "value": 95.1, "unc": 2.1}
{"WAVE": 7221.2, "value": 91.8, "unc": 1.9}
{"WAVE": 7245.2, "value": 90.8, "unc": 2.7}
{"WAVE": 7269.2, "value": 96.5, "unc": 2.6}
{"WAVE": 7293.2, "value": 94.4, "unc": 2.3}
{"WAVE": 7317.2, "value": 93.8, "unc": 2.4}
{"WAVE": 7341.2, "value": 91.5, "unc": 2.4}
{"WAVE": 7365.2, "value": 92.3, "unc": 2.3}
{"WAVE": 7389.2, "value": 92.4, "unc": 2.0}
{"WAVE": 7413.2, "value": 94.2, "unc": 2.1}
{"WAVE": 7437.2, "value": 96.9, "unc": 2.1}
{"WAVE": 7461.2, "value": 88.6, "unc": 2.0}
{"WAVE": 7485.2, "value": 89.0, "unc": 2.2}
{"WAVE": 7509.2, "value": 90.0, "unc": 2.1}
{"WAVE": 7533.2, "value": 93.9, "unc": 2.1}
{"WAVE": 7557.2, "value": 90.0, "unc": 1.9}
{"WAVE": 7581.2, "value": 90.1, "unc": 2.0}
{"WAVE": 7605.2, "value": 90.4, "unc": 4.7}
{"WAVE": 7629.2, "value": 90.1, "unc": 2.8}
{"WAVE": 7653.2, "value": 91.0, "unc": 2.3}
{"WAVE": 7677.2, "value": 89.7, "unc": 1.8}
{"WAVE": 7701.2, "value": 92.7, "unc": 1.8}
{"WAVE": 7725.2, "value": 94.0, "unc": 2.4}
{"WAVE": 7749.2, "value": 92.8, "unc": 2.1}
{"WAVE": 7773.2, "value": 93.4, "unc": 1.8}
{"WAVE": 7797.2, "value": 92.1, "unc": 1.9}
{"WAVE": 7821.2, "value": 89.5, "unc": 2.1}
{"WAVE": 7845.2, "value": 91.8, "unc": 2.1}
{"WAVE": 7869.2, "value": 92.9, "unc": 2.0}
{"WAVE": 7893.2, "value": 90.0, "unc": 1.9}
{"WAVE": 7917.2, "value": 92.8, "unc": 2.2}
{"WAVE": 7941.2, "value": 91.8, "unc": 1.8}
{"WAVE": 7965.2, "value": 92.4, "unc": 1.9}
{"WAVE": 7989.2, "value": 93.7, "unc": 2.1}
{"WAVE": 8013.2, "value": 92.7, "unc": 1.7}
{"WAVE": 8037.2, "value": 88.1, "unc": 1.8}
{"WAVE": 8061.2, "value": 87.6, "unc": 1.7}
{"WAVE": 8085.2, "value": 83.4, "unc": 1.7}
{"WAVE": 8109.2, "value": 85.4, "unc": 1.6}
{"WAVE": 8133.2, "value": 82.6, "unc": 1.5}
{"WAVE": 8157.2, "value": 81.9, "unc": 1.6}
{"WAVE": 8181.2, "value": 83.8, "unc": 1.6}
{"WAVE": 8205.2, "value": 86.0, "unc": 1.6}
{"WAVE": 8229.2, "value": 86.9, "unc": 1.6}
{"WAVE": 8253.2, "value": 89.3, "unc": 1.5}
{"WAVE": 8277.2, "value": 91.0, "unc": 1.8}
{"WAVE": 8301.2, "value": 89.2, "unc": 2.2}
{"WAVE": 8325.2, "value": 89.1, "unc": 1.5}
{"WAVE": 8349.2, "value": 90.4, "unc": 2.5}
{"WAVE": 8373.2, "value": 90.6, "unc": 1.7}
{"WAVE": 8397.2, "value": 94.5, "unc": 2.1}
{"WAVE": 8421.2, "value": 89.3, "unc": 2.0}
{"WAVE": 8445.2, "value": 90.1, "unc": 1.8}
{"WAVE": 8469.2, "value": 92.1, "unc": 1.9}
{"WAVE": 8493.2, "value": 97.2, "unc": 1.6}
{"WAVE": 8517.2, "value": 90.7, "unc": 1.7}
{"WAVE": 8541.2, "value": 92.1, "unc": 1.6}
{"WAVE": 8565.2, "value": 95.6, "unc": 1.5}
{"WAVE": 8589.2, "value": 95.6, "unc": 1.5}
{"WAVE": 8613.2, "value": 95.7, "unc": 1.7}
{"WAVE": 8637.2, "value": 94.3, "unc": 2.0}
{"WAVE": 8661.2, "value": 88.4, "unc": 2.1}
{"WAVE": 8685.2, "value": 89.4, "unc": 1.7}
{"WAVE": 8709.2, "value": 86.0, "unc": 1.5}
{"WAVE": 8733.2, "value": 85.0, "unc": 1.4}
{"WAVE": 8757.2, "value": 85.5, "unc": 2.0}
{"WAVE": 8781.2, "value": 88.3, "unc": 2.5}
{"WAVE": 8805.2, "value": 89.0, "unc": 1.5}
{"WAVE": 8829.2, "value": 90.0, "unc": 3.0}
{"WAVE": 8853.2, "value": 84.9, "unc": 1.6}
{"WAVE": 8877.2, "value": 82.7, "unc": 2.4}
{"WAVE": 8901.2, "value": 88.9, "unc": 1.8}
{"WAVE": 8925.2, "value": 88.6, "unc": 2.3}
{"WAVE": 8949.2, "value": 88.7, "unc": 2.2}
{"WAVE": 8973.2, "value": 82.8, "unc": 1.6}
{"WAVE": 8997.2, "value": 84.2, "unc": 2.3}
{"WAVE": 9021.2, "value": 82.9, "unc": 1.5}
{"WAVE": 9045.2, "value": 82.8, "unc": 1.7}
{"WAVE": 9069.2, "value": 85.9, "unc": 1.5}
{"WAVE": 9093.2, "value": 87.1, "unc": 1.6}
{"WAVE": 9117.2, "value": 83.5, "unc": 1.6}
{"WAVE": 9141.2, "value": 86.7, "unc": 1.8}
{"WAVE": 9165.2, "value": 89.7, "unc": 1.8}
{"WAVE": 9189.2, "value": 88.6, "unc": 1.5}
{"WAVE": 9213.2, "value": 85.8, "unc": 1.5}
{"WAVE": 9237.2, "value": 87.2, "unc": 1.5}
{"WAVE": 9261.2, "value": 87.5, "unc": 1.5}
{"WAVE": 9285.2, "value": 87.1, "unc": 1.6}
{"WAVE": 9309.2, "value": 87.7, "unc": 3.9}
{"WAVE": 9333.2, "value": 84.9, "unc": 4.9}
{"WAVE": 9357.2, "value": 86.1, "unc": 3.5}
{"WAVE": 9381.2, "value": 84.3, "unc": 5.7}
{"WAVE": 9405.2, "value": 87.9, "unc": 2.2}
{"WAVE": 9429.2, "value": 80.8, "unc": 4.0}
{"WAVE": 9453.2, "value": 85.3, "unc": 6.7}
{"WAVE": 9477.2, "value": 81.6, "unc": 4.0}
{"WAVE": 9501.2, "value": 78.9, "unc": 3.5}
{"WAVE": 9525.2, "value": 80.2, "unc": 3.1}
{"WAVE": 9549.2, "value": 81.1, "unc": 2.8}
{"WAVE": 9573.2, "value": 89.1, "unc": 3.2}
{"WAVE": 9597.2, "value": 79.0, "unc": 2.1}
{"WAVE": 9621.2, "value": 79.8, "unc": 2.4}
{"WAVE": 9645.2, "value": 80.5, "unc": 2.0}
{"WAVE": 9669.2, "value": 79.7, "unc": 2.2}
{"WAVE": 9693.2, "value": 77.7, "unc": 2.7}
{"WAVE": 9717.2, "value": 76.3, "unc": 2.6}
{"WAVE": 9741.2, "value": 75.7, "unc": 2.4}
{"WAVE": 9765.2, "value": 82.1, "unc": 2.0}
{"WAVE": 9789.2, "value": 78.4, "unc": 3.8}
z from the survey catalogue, 0.14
